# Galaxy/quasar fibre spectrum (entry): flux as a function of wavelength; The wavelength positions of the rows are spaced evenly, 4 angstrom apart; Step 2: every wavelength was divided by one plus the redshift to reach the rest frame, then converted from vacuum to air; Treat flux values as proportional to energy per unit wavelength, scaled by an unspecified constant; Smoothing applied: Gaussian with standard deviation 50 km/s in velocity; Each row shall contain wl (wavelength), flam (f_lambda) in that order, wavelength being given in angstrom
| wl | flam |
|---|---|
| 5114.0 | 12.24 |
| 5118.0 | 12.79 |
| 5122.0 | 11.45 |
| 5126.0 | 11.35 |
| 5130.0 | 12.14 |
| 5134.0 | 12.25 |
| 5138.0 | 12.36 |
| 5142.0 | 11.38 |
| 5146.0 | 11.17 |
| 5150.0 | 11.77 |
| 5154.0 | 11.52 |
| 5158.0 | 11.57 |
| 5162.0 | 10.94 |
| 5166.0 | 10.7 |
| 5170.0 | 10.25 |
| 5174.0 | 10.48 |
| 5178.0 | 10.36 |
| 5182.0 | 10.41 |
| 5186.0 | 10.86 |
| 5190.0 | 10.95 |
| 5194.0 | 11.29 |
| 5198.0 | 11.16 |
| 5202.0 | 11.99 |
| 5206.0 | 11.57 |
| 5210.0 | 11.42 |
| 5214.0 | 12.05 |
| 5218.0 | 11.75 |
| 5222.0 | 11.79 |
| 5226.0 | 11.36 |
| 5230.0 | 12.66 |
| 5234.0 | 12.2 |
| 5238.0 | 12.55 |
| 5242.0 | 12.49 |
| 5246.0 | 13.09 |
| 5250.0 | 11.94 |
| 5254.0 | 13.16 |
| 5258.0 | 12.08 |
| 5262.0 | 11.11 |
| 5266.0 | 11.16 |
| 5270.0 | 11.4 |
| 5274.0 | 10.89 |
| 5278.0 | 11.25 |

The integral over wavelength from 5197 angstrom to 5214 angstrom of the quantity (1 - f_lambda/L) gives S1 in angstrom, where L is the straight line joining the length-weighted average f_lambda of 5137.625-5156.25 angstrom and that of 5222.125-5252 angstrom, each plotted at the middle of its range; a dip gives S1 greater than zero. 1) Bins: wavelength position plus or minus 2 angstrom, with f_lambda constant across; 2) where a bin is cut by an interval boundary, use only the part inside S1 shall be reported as 0.6 angstrom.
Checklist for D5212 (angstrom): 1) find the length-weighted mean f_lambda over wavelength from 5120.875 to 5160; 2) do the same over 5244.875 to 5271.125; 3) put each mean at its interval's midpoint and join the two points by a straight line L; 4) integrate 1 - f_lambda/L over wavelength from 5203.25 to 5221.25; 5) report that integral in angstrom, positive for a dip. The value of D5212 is 0.23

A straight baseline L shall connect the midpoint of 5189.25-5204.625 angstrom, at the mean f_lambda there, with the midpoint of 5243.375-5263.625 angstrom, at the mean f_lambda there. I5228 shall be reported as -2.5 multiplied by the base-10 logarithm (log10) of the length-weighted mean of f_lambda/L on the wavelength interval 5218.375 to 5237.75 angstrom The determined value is -0.01 mag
